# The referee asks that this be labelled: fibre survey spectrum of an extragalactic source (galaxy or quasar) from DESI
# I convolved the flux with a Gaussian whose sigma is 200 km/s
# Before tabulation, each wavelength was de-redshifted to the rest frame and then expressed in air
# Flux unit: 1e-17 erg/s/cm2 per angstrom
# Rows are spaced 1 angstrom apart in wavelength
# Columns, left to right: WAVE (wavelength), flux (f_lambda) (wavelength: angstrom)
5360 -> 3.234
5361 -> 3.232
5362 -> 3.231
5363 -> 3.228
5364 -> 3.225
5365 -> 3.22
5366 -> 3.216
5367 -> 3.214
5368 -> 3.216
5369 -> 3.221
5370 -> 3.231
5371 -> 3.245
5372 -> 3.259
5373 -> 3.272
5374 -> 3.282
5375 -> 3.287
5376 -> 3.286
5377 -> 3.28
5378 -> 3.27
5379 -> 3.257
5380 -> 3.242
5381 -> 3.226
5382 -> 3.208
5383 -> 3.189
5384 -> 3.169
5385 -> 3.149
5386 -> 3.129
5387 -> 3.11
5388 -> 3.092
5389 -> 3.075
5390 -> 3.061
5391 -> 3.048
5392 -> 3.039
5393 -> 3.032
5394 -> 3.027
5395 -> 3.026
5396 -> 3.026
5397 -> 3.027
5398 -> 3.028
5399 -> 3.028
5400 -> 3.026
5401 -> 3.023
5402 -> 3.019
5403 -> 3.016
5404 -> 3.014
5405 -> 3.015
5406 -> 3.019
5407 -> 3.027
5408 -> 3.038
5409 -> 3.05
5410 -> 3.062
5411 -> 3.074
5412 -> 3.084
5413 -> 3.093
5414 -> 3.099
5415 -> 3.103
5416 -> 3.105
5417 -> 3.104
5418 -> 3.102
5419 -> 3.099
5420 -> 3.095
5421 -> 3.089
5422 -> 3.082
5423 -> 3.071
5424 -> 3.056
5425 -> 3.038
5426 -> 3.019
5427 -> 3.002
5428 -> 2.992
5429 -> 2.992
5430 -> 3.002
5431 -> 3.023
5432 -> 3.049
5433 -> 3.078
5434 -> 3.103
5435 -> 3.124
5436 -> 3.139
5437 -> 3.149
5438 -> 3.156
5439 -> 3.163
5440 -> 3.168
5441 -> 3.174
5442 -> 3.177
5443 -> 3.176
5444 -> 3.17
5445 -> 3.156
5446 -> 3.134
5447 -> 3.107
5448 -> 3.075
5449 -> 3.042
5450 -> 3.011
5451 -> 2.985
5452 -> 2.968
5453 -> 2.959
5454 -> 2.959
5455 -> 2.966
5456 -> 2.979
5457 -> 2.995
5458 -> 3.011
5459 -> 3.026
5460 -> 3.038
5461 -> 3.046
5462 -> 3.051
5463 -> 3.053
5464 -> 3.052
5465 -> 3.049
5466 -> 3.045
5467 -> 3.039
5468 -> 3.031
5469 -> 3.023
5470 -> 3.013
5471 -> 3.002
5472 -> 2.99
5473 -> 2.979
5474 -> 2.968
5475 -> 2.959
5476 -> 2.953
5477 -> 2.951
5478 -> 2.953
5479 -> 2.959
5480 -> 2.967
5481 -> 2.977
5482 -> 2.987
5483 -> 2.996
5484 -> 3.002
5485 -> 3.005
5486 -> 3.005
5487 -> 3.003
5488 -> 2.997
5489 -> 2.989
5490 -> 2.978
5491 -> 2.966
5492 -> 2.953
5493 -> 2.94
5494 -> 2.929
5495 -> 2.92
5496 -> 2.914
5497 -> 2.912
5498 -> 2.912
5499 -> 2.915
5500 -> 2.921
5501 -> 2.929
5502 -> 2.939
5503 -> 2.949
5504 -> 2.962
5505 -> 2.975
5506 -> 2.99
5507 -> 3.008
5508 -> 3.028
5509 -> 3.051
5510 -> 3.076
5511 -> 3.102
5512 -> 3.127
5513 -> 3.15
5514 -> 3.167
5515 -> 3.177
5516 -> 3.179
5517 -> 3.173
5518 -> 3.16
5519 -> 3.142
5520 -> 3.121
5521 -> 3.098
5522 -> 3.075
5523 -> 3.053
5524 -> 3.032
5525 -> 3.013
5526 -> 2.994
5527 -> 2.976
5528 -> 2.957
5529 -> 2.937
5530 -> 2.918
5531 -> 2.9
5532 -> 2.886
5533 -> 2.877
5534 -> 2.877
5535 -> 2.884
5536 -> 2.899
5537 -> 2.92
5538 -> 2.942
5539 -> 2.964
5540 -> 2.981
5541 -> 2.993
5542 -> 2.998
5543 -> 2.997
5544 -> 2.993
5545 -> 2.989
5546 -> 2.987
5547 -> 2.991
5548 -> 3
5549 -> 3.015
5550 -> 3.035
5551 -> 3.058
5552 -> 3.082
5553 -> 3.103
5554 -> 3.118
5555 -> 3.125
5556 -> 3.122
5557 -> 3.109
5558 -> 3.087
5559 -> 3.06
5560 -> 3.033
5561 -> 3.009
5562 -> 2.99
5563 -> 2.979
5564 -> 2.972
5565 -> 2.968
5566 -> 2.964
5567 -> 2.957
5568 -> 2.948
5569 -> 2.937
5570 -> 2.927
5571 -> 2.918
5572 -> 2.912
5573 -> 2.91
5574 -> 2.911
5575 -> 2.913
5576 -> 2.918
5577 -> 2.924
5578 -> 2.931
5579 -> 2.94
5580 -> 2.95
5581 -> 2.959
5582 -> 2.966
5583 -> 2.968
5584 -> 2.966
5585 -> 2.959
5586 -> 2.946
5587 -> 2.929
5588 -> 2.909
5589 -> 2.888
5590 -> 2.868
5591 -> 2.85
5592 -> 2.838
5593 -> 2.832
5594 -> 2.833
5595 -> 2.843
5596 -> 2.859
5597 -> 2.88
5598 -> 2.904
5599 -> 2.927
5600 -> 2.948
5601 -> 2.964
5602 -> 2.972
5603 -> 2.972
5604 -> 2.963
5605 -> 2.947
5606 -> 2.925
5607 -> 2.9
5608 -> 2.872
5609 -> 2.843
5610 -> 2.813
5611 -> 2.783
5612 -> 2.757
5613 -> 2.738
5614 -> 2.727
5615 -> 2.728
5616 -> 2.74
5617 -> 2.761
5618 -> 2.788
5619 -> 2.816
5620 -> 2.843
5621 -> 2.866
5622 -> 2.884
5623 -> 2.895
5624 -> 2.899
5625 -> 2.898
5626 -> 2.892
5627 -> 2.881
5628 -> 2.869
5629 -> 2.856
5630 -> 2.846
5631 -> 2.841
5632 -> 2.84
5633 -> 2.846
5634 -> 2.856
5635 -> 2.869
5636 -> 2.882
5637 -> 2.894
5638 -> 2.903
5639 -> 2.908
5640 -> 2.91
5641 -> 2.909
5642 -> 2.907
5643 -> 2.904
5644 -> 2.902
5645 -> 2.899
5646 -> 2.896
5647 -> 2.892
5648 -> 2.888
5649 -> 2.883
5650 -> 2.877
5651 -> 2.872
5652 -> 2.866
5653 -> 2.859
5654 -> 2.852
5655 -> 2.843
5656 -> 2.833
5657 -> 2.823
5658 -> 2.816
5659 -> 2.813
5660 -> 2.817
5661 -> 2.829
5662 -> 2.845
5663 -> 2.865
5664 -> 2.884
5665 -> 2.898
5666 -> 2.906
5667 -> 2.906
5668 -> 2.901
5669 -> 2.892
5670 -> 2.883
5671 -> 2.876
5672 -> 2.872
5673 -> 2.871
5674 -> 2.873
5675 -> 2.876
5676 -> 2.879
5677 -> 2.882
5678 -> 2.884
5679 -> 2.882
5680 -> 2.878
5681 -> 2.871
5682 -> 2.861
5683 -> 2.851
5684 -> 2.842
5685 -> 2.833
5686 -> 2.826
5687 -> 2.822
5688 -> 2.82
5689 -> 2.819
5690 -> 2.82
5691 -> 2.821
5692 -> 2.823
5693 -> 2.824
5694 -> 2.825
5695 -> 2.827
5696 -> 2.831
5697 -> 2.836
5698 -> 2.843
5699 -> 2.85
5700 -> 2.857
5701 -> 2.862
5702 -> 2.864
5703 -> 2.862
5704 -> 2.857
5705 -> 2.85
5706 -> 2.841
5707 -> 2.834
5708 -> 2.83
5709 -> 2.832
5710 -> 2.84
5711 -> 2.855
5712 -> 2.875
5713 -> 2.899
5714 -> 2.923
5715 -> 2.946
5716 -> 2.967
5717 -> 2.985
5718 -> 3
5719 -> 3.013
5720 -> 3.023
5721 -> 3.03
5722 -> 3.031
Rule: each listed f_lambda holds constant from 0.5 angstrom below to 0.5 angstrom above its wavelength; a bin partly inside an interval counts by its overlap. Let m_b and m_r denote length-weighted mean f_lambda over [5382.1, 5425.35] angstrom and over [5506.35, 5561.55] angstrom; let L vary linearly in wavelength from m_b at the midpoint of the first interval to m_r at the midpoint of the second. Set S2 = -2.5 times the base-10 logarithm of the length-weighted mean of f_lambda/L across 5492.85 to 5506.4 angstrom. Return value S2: 0.038 mag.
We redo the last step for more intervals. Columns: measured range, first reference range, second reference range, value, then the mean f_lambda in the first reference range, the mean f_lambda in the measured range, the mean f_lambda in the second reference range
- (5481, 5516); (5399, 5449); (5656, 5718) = 0.01 mag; 3.08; 3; 2.86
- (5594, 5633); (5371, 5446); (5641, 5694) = 0.02 mag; 3.11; 2.86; 2.86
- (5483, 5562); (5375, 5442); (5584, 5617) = -0.02 mag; 3.09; 3.01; 2.87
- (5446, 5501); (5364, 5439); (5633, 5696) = 0.02 mag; 3.11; 2.99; 2.86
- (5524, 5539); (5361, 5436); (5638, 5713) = 0.02 mag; 3.11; 2.93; 2.86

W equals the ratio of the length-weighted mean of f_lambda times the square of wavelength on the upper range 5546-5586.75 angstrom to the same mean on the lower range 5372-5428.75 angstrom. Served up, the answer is 1.02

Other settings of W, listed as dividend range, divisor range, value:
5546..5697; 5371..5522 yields 1.01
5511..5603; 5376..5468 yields 1.02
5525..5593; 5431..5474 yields 1.01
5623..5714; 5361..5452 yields 1.01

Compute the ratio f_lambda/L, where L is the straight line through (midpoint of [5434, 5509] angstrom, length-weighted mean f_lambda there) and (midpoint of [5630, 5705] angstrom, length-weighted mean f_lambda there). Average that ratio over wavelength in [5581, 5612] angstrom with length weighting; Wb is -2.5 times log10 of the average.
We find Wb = 0.01 mag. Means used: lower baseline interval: 3.02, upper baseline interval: 2.86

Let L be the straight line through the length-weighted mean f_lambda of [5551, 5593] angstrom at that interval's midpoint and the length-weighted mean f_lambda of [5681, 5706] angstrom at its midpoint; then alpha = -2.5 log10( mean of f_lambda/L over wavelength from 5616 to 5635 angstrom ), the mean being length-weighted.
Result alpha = 0.02 mag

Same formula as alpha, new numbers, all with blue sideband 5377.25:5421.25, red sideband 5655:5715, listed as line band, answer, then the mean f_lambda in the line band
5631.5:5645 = 0.00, 2.89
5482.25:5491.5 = 0.01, 2.99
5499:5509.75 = 0.01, 2.97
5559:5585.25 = 0.00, 2.95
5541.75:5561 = -0.03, 3.05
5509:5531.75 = -0.03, 3.07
